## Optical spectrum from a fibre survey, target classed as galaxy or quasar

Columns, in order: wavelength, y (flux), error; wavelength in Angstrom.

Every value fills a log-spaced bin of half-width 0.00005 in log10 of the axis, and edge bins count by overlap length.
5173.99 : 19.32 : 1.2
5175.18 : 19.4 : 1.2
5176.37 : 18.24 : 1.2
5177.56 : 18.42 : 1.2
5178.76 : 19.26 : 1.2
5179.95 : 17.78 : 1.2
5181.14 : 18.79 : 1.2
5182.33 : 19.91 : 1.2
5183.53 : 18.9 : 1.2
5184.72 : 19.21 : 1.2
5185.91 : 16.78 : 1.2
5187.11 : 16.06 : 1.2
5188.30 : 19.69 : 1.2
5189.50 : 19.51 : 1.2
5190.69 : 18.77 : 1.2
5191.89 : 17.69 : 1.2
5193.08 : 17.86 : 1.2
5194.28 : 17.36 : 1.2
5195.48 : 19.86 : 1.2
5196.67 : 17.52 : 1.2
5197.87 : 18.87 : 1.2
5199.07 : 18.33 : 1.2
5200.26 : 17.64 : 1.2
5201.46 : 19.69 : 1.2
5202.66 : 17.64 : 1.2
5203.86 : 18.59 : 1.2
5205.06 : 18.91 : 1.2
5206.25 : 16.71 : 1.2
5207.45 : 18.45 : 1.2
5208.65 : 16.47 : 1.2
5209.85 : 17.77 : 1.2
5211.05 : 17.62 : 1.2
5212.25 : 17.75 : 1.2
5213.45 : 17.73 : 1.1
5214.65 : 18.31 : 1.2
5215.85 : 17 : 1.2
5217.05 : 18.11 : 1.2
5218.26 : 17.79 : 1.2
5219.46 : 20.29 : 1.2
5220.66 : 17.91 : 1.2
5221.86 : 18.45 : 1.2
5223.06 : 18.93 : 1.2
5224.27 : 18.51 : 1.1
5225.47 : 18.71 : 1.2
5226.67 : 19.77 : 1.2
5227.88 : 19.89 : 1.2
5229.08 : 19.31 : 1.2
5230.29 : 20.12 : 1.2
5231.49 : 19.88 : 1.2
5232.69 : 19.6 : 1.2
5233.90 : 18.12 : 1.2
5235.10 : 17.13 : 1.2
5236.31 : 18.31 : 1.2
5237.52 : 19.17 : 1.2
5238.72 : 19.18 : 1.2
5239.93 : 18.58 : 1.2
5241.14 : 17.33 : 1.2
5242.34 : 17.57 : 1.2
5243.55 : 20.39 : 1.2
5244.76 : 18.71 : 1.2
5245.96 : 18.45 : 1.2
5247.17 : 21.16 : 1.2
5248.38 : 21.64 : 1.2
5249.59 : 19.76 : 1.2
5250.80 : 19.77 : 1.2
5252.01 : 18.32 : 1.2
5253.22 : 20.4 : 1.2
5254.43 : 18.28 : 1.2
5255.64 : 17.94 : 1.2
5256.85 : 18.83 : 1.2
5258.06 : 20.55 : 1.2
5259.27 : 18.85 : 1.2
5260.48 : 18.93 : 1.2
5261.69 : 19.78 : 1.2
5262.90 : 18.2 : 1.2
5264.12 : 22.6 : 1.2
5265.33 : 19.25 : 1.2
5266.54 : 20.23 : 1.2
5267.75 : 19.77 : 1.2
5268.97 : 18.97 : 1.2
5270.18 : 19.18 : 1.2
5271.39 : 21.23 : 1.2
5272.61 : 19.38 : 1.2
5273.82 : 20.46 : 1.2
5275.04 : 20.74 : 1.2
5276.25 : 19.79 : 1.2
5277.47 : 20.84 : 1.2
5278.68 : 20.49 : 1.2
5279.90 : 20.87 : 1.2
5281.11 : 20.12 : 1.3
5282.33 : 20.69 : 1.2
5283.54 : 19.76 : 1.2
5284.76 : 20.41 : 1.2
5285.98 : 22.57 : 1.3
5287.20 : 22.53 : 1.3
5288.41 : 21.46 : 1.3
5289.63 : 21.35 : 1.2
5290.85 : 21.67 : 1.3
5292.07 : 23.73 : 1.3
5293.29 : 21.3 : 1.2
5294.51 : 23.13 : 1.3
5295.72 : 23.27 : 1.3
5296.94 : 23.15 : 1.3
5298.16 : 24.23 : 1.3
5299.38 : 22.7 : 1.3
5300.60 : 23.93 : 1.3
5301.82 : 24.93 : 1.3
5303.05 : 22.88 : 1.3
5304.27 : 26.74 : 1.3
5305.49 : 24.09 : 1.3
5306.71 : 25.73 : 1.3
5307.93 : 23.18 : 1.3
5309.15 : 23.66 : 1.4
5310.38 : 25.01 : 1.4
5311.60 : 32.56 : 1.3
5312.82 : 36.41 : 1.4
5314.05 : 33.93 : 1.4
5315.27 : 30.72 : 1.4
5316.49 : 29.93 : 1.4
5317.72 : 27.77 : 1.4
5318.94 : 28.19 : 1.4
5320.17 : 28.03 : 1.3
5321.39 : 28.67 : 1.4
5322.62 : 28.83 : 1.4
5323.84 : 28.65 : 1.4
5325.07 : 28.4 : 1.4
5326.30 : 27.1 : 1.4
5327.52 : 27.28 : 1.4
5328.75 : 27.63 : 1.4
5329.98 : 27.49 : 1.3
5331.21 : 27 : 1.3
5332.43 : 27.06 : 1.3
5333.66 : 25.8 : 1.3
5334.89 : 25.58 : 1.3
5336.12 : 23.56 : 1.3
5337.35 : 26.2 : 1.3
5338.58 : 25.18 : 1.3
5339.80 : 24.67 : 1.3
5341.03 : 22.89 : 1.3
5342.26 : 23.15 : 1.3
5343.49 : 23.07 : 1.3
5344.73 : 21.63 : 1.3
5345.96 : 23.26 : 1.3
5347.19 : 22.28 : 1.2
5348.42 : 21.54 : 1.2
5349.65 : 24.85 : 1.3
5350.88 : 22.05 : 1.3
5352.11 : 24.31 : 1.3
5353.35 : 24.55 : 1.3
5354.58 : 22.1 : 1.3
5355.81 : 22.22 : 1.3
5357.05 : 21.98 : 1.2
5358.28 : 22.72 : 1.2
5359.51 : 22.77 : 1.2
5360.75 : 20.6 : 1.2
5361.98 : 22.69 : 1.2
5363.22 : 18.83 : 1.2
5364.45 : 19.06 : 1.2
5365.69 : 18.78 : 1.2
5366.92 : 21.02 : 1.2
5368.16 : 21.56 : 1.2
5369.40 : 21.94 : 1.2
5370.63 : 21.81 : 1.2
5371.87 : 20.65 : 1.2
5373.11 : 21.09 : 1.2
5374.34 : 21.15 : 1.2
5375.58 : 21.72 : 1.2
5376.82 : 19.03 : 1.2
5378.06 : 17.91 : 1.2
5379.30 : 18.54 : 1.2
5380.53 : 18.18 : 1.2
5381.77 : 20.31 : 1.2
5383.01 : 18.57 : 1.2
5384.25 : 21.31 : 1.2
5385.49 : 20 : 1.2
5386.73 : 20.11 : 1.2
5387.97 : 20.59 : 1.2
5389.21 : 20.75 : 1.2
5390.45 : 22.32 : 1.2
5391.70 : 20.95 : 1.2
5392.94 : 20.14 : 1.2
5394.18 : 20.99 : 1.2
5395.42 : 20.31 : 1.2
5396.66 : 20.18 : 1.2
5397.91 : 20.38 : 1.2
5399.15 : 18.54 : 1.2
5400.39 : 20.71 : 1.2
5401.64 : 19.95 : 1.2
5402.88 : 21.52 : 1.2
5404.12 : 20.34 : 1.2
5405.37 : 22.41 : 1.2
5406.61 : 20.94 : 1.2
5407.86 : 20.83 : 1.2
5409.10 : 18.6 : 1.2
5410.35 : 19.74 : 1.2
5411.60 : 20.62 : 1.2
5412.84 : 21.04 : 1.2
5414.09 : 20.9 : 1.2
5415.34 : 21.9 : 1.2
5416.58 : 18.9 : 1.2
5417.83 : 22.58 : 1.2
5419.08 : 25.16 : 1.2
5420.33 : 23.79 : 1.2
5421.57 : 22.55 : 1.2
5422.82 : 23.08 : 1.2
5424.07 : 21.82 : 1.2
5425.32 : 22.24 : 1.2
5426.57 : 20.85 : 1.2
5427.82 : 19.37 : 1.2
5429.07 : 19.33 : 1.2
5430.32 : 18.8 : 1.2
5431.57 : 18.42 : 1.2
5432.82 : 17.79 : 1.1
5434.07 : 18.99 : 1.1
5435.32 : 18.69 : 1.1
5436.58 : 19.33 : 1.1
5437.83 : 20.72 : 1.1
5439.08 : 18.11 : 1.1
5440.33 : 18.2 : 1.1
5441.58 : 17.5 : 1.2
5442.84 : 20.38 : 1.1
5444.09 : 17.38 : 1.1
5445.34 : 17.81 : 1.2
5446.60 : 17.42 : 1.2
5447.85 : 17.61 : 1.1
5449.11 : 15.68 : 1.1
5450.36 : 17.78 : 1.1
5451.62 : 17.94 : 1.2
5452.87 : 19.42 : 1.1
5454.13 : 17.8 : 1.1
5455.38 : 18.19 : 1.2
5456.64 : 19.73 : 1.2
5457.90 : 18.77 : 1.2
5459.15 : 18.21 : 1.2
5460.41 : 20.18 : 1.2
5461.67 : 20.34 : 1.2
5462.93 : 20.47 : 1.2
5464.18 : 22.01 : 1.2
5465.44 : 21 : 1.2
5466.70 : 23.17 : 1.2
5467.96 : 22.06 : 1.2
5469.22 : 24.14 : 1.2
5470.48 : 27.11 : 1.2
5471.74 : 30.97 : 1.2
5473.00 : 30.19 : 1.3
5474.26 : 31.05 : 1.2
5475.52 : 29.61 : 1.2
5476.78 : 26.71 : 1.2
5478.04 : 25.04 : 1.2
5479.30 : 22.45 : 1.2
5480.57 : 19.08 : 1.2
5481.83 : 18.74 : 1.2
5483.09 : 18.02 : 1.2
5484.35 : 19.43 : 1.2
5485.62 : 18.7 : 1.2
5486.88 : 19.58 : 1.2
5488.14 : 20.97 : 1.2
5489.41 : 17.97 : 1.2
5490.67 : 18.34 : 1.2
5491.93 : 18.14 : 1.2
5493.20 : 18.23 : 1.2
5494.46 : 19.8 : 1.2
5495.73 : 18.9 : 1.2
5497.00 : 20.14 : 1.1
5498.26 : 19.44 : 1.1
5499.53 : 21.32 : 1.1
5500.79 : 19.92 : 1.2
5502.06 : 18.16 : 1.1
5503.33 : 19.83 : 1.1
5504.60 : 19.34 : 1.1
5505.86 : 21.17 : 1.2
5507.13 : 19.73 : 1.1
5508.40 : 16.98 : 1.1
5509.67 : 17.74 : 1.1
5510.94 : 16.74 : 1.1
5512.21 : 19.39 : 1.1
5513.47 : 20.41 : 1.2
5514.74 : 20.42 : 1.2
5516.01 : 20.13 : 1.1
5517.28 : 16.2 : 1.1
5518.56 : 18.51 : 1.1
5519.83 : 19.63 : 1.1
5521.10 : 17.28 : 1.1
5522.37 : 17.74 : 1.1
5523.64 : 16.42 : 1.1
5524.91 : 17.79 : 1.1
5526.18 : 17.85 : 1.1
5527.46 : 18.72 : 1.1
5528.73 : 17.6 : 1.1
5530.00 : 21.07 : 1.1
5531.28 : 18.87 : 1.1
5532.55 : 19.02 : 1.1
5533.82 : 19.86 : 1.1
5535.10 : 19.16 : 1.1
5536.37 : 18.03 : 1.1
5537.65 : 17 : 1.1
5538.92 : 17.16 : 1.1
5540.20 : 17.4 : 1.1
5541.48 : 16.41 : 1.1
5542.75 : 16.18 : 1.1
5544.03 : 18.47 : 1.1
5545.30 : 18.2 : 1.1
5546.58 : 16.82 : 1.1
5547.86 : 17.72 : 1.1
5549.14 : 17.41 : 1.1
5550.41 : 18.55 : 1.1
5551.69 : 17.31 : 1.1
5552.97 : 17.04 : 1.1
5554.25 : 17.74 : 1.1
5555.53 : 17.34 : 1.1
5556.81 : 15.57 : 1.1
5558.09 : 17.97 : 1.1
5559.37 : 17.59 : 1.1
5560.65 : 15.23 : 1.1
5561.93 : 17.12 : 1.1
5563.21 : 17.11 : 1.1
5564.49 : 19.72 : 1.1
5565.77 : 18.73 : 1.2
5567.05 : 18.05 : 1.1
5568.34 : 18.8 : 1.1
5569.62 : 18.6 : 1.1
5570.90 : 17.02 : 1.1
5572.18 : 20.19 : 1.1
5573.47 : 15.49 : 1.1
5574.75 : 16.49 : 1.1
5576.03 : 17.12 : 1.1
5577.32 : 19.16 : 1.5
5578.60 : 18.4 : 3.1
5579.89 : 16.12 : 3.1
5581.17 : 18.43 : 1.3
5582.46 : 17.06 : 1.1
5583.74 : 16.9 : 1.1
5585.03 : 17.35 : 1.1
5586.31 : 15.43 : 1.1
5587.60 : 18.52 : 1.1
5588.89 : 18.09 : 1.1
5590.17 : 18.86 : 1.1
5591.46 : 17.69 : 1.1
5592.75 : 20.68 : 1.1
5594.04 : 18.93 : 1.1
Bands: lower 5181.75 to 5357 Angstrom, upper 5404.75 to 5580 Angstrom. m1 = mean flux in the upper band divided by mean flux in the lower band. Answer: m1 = 0.90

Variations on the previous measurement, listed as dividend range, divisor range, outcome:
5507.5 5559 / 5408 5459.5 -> 0.92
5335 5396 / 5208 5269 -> 1.14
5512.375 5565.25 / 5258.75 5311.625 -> 0.82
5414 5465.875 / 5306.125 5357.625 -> 0.76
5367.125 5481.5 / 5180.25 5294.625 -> 1.08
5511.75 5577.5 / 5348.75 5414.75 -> 0.86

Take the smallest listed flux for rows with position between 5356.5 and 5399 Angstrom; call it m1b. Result 17.91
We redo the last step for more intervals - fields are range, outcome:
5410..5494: 15.68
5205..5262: 16.47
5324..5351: 21.54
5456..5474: 18.21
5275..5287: 19.76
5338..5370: 18.78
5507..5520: 16.2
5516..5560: 15.57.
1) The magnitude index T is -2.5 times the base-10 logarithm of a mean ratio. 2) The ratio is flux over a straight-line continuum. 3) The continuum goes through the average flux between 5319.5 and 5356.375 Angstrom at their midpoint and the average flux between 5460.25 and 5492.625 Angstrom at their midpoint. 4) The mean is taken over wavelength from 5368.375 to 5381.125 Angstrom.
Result 0.206 mag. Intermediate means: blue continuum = 25.2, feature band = 20.3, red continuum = 22.5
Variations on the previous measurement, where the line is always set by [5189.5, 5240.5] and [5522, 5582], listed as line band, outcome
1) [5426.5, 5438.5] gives -0.066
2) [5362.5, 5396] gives -0.123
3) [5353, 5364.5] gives -0.200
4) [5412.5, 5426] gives -0.225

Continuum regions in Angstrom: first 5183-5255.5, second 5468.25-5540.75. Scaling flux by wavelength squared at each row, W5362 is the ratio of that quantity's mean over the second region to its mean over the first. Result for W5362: 1.2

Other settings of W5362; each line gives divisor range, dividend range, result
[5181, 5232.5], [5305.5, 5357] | 1.48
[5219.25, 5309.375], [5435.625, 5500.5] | 1.08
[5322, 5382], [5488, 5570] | 0.85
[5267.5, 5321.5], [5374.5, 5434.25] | 0.90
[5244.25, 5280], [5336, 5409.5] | 1.12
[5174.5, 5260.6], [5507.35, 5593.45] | 1.09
